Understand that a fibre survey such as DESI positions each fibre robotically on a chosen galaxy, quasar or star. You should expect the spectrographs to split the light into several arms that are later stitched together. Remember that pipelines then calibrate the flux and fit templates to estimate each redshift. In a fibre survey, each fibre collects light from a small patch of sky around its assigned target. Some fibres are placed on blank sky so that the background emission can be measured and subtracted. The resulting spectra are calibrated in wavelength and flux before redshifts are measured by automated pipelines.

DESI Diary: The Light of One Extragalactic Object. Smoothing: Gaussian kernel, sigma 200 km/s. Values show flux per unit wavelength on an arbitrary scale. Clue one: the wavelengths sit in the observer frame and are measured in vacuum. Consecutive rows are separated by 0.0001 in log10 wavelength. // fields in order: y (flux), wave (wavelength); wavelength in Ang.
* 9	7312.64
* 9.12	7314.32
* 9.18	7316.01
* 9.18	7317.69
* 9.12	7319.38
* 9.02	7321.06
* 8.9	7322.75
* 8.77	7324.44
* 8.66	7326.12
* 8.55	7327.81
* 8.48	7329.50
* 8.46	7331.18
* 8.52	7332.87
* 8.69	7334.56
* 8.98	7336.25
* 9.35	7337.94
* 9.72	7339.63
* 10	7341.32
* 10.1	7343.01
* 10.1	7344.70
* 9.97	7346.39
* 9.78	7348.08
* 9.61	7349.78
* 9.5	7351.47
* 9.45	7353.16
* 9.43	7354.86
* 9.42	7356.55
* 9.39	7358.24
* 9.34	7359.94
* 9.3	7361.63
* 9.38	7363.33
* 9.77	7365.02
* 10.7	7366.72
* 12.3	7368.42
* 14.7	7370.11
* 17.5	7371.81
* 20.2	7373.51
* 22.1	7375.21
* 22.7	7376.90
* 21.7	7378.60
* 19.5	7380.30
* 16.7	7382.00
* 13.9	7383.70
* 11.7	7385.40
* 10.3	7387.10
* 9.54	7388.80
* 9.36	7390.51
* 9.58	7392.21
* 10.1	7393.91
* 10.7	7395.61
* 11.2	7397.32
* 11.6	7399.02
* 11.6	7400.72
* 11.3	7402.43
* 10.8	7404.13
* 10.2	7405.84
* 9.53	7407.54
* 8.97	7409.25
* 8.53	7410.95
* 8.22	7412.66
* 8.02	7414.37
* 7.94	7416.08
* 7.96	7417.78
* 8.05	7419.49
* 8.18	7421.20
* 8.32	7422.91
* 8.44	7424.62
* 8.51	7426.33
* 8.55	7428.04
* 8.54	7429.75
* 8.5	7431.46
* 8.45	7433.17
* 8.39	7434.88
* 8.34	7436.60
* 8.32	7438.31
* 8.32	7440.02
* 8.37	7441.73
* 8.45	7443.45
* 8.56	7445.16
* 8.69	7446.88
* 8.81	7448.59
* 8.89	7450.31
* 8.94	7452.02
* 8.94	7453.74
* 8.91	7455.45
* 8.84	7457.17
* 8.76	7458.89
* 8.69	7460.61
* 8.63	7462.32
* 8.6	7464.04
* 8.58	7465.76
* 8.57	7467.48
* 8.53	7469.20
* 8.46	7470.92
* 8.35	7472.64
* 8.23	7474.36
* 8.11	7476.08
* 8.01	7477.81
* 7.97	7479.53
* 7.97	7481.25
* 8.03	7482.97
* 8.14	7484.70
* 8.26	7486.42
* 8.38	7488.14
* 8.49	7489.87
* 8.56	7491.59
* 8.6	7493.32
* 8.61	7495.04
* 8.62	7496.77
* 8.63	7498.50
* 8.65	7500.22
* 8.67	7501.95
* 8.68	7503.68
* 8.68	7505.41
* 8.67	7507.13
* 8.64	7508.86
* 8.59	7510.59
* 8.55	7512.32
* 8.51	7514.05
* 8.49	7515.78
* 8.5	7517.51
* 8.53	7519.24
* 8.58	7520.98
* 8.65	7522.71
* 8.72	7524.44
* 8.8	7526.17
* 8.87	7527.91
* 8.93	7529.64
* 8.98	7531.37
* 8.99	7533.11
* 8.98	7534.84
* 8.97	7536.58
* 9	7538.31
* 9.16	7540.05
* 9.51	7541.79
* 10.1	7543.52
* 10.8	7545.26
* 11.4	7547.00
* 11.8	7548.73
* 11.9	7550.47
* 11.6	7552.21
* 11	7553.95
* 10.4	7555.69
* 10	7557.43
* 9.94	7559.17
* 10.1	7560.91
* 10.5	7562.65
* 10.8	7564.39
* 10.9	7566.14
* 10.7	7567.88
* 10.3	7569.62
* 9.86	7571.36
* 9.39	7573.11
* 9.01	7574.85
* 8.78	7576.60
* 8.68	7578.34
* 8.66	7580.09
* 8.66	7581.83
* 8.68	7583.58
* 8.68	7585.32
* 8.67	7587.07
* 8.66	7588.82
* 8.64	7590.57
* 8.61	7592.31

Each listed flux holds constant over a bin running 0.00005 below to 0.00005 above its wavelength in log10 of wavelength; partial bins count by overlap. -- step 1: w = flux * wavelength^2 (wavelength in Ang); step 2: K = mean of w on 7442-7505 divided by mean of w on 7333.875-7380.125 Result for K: 0.73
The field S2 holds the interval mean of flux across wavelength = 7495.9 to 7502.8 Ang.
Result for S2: 8.64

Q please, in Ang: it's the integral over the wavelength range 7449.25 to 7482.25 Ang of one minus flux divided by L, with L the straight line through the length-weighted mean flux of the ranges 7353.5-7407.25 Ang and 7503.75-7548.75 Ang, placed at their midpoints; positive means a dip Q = 6.4 Ang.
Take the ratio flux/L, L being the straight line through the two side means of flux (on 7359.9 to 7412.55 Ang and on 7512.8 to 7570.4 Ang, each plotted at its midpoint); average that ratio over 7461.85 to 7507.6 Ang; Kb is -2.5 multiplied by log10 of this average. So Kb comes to 0.273 mag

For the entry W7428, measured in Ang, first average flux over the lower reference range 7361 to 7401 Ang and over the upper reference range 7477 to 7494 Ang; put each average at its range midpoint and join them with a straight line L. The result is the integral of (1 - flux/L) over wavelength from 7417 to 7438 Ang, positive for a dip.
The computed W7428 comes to 5.37 Ang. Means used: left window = 13.6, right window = 8.24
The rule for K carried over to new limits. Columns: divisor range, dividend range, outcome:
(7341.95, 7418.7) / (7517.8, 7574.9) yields 0.89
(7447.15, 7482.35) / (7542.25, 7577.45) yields 1.26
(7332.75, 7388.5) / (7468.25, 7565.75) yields 0.77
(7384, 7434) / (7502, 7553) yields 1.01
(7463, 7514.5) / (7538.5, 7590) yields 1.20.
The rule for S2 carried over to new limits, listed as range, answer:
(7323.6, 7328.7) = 8.66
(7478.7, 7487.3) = 8.08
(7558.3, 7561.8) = 10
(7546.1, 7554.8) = 11.5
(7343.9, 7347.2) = 10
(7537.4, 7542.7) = 9.24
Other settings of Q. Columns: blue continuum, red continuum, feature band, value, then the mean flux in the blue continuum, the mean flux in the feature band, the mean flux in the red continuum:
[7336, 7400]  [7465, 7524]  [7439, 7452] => 1.66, 12.1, 8.61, 8.46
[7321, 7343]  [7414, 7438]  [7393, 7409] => -4.20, 8.97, 10.7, 8.31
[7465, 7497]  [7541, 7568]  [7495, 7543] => 3.96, 8.33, 8.77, 10.7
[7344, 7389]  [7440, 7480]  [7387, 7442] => 7.93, 13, 9.17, 8.56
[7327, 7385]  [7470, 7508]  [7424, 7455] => 3.71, 12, 8.56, 8.4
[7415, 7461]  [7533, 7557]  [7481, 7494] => 1.42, 8.5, 8.31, 10.3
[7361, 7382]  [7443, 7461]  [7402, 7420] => 4.98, 15.9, 9.01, 8.78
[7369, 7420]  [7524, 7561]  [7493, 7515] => 4.08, 12.5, 8.62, 9.92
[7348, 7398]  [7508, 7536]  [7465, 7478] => 2.17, 12.7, 8.37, 8.71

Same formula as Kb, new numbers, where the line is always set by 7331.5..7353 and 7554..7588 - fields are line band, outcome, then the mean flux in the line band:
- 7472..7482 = 0.18 mag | 8.1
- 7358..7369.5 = -0.07 mag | 10.2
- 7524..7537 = 0.08 mag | 8.91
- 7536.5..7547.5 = -0.03 mag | 9.86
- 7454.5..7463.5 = 0.10 mag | 8.77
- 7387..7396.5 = -0.04 mag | 9.9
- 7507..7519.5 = 0.13 mag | 8.55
